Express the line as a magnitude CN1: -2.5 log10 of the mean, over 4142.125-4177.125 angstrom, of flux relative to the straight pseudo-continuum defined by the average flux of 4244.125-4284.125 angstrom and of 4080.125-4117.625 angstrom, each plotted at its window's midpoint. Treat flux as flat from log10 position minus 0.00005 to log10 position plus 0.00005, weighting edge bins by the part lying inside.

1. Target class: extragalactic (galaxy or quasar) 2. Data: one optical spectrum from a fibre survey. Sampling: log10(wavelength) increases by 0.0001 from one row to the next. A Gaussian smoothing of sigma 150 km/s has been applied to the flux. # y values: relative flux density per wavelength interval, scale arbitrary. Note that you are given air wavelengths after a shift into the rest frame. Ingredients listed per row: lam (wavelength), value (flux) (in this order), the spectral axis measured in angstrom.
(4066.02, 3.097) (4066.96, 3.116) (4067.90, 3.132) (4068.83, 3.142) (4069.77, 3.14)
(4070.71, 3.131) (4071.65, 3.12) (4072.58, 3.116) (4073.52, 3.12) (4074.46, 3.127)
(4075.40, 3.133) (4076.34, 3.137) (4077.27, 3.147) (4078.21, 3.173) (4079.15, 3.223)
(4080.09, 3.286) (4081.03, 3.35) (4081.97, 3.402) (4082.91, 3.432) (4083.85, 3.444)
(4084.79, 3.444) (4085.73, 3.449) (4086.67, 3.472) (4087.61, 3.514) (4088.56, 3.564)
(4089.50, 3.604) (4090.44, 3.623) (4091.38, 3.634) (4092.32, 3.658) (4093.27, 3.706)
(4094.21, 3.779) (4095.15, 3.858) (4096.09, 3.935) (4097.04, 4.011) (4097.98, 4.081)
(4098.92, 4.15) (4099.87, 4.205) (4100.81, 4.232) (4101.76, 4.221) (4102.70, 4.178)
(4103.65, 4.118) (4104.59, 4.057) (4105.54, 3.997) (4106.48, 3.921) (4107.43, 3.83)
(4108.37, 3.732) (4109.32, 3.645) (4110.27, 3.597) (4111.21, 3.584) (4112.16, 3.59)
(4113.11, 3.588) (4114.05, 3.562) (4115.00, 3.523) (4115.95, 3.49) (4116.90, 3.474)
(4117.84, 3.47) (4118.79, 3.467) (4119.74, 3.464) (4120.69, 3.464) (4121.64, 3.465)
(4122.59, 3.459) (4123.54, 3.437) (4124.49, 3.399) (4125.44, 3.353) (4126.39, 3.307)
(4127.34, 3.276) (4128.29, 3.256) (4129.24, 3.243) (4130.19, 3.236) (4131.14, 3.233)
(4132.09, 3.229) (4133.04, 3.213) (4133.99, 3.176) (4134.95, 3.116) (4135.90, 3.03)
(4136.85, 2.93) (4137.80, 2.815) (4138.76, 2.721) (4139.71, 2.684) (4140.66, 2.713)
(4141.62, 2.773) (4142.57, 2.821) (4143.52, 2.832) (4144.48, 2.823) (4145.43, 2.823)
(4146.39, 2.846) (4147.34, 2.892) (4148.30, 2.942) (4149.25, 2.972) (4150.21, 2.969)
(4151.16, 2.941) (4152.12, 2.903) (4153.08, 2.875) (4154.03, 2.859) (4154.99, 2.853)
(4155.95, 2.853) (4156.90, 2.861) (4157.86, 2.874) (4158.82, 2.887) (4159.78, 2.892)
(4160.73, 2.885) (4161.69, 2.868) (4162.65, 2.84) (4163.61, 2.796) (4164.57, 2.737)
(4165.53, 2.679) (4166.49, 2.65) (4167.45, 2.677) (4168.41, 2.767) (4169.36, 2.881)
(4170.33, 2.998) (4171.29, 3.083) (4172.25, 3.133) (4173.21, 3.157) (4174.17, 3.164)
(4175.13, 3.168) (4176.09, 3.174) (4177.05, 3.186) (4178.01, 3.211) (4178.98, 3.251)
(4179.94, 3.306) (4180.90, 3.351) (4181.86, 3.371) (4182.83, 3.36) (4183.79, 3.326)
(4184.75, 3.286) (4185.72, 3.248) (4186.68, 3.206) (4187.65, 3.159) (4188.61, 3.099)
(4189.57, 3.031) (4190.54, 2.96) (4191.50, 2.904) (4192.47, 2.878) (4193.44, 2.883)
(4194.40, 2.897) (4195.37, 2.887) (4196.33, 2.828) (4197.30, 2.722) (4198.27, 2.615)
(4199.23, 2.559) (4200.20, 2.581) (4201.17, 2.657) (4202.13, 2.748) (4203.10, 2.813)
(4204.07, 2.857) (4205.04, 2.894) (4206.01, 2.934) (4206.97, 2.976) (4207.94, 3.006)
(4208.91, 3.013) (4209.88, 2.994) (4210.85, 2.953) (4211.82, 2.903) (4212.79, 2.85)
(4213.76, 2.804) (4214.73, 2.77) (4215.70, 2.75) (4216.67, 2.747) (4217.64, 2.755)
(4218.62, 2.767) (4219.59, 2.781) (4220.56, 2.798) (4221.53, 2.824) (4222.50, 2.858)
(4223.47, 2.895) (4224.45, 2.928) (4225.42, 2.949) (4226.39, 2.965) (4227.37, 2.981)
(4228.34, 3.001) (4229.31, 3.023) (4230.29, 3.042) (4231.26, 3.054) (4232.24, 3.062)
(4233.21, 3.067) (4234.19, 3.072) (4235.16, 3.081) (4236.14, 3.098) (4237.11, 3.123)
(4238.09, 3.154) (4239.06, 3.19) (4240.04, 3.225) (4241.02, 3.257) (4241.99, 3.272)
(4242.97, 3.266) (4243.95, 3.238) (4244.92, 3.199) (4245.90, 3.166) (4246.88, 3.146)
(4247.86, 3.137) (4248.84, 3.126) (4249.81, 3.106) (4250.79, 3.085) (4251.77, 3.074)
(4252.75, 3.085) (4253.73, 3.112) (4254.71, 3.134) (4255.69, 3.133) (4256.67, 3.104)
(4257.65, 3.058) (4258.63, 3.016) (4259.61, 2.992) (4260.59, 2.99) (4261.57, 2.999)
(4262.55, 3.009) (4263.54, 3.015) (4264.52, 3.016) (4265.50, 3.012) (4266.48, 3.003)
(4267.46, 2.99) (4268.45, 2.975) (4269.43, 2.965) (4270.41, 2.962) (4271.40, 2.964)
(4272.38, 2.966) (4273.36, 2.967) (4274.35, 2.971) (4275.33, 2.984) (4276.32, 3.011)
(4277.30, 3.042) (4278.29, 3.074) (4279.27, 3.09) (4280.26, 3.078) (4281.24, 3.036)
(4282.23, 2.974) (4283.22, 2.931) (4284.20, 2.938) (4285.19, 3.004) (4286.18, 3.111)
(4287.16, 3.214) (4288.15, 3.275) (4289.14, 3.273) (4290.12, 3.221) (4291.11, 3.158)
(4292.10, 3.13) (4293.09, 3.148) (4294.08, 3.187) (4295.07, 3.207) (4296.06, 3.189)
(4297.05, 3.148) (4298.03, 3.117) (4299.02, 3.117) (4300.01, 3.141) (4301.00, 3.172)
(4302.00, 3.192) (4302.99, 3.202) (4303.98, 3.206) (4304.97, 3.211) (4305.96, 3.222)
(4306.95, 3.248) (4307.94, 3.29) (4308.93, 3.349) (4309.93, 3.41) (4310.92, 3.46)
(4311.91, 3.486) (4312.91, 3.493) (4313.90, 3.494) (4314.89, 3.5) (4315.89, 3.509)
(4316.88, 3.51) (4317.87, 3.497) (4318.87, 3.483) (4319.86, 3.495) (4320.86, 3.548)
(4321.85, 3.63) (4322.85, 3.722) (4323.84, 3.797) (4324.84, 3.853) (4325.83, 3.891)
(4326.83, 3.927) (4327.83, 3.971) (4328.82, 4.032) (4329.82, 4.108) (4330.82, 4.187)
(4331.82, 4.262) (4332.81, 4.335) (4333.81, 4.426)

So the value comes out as 0.19 mag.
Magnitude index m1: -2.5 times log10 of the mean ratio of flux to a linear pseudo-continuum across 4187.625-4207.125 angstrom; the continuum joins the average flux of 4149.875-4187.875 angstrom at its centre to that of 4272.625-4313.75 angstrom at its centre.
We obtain 0.08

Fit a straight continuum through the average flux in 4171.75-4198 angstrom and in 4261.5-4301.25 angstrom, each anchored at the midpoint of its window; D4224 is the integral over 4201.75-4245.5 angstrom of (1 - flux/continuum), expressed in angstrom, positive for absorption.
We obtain 1.6 angstrom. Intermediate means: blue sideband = 3.11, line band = 2.98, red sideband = 3.07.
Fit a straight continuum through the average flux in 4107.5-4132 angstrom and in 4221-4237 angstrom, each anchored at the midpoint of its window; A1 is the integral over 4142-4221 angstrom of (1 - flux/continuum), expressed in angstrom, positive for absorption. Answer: 6.5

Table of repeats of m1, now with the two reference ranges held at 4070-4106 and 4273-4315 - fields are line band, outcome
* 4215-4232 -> 0.151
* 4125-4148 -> 0.163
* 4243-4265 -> 0.057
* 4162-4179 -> 0.157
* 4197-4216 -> 0.188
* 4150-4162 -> 0.197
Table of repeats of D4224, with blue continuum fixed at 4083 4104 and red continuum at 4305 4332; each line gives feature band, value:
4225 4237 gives 2.14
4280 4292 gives 1.81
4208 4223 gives 3.50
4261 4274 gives 2.41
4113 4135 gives 2.38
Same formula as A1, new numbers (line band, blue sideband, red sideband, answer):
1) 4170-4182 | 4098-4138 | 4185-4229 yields -0.3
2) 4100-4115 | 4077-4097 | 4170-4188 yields -1.7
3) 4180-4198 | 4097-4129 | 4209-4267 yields 1.1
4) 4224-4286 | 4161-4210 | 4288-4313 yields 1.4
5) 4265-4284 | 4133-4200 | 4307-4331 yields 2.4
